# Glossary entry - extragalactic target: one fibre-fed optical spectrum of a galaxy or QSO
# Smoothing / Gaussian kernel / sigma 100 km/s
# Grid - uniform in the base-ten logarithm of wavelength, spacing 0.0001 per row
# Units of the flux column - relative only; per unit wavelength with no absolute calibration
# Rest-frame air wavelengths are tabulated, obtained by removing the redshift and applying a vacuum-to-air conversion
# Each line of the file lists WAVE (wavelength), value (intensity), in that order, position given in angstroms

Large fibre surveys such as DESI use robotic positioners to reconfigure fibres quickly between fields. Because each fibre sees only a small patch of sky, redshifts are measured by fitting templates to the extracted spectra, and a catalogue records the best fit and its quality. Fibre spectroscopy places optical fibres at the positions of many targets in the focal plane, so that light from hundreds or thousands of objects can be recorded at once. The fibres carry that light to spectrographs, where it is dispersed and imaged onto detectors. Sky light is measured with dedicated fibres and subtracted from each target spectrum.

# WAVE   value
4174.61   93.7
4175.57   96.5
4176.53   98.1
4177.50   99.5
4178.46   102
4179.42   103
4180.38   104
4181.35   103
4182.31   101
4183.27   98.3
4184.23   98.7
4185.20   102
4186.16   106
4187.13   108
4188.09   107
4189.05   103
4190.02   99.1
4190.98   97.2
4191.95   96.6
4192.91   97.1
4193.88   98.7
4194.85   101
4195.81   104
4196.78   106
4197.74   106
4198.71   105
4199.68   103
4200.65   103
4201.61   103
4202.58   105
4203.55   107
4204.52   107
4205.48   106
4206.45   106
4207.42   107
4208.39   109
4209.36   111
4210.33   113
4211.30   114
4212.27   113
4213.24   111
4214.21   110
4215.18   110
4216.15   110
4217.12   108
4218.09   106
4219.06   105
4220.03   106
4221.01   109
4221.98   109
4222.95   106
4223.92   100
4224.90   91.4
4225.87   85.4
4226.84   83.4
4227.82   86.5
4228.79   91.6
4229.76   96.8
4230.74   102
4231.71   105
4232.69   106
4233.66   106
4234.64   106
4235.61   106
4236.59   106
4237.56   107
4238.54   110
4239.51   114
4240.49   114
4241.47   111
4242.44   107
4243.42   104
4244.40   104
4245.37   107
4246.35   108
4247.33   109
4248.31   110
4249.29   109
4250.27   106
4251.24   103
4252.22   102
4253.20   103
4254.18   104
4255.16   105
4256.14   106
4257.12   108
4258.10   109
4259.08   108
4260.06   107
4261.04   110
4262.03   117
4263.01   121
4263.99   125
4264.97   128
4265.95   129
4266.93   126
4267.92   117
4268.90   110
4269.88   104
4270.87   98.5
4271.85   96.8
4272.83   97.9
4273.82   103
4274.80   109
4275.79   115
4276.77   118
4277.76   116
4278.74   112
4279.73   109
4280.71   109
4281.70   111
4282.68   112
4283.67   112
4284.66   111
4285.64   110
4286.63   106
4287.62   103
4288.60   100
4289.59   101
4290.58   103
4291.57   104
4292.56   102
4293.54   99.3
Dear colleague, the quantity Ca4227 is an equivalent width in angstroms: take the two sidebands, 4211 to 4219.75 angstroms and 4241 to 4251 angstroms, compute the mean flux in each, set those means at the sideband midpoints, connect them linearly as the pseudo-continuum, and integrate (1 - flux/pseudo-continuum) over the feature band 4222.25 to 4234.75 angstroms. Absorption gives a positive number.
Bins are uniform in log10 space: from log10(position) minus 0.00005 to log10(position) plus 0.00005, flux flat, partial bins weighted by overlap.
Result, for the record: 1.3 angstroms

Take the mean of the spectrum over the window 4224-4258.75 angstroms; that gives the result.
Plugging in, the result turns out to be 104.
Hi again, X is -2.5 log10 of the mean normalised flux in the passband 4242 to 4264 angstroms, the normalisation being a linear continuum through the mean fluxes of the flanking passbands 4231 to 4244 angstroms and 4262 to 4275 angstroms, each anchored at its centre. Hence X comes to 0.02 mag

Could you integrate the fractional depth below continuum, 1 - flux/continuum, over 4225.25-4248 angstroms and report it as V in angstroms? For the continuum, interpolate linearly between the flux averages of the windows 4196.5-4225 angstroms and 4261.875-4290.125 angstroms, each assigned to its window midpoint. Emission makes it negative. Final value 1.1 angstroms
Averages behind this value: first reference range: 107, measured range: 103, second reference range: 111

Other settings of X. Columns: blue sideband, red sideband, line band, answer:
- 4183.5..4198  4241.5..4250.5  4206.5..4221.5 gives -0.052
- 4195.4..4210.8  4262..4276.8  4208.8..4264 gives 0.036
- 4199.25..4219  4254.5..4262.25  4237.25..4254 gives 0.008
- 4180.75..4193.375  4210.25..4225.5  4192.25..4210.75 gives -0.009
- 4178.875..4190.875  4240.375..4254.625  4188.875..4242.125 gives 0.002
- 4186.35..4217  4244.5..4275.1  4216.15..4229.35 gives 0.080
